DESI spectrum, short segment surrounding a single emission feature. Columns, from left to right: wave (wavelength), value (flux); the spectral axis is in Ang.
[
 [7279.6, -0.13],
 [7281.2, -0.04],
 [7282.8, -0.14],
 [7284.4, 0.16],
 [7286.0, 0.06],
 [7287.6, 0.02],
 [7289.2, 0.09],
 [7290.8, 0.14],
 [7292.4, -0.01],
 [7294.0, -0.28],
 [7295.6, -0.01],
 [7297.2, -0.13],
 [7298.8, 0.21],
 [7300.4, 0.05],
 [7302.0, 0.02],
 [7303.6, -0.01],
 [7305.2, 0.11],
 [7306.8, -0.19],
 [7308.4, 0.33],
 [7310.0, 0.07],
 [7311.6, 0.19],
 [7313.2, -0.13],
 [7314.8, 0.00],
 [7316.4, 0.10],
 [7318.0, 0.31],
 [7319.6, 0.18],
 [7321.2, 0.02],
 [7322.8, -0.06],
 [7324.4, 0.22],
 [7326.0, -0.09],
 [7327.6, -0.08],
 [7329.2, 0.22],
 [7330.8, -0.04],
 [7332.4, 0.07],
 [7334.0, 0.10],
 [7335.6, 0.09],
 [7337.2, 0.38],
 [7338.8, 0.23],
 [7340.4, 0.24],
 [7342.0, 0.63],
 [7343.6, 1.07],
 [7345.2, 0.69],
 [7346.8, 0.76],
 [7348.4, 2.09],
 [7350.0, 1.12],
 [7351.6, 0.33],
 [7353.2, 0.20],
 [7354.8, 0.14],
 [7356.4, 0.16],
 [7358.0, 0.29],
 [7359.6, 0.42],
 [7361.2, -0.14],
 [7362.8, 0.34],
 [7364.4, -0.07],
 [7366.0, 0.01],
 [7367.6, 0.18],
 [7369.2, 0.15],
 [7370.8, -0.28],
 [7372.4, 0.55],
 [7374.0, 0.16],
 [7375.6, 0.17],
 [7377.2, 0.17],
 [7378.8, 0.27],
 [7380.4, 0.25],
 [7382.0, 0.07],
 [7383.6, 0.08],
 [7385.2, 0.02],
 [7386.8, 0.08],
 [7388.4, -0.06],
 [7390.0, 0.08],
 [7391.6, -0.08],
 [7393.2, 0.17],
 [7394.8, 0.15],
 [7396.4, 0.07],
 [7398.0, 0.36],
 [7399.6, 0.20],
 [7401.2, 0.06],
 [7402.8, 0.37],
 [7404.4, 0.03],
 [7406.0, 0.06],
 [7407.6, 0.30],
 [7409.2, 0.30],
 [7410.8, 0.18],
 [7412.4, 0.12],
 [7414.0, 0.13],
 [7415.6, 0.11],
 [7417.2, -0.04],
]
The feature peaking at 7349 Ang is [O II]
